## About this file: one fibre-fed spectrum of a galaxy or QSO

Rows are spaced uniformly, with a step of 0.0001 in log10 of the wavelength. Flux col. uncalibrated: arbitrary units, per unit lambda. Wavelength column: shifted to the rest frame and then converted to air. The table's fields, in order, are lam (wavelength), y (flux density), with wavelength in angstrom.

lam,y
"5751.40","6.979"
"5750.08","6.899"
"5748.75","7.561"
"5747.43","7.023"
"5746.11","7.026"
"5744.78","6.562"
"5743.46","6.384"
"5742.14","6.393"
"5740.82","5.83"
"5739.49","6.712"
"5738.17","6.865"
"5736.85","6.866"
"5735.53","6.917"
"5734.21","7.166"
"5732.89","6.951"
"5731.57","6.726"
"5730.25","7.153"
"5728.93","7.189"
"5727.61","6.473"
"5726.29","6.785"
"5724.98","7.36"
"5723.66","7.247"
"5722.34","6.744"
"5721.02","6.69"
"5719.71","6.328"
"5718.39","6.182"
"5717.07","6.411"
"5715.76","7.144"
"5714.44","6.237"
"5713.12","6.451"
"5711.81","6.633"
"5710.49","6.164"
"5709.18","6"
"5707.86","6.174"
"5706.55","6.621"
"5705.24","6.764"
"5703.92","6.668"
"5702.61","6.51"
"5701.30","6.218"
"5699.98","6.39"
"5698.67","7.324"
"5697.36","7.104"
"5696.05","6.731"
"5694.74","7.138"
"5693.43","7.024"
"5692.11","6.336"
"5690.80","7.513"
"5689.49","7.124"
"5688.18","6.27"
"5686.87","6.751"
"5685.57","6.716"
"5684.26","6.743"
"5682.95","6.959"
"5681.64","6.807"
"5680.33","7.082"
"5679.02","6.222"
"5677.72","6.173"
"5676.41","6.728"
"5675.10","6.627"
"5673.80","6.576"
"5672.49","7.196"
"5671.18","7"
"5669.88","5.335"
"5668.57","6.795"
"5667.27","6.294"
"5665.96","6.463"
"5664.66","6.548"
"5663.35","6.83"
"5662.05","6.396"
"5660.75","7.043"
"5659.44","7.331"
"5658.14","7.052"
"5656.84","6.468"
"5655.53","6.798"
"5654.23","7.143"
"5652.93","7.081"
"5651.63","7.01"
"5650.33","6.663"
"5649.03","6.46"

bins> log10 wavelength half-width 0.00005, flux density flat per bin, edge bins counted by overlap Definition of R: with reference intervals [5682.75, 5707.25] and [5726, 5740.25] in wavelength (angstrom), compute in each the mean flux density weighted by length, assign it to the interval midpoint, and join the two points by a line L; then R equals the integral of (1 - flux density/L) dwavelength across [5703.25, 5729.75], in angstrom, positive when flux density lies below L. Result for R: 0.9 angstrom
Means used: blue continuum 6.78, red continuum 6.88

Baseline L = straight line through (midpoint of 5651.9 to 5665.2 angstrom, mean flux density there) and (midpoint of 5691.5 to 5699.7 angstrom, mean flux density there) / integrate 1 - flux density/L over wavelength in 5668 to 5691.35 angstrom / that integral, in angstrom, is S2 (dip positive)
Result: 0.7 angstrom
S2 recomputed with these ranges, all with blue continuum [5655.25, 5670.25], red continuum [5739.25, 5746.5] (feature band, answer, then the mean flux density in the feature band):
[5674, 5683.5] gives -0.1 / 6.65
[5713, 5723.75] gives -0.1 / 6.57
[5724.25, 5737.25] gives -1.0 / 6.96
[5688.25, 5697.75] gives -0.6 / 6.94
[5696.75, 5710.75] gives 0.0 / 6.55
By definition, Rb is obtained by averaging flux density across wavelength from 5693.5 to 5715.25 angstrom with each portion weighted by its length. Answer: 6.59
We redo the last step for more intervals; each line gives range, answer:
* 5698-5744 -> 6.65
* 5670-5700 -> 6.79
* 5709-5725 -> 6.57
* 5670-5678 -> 6.65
